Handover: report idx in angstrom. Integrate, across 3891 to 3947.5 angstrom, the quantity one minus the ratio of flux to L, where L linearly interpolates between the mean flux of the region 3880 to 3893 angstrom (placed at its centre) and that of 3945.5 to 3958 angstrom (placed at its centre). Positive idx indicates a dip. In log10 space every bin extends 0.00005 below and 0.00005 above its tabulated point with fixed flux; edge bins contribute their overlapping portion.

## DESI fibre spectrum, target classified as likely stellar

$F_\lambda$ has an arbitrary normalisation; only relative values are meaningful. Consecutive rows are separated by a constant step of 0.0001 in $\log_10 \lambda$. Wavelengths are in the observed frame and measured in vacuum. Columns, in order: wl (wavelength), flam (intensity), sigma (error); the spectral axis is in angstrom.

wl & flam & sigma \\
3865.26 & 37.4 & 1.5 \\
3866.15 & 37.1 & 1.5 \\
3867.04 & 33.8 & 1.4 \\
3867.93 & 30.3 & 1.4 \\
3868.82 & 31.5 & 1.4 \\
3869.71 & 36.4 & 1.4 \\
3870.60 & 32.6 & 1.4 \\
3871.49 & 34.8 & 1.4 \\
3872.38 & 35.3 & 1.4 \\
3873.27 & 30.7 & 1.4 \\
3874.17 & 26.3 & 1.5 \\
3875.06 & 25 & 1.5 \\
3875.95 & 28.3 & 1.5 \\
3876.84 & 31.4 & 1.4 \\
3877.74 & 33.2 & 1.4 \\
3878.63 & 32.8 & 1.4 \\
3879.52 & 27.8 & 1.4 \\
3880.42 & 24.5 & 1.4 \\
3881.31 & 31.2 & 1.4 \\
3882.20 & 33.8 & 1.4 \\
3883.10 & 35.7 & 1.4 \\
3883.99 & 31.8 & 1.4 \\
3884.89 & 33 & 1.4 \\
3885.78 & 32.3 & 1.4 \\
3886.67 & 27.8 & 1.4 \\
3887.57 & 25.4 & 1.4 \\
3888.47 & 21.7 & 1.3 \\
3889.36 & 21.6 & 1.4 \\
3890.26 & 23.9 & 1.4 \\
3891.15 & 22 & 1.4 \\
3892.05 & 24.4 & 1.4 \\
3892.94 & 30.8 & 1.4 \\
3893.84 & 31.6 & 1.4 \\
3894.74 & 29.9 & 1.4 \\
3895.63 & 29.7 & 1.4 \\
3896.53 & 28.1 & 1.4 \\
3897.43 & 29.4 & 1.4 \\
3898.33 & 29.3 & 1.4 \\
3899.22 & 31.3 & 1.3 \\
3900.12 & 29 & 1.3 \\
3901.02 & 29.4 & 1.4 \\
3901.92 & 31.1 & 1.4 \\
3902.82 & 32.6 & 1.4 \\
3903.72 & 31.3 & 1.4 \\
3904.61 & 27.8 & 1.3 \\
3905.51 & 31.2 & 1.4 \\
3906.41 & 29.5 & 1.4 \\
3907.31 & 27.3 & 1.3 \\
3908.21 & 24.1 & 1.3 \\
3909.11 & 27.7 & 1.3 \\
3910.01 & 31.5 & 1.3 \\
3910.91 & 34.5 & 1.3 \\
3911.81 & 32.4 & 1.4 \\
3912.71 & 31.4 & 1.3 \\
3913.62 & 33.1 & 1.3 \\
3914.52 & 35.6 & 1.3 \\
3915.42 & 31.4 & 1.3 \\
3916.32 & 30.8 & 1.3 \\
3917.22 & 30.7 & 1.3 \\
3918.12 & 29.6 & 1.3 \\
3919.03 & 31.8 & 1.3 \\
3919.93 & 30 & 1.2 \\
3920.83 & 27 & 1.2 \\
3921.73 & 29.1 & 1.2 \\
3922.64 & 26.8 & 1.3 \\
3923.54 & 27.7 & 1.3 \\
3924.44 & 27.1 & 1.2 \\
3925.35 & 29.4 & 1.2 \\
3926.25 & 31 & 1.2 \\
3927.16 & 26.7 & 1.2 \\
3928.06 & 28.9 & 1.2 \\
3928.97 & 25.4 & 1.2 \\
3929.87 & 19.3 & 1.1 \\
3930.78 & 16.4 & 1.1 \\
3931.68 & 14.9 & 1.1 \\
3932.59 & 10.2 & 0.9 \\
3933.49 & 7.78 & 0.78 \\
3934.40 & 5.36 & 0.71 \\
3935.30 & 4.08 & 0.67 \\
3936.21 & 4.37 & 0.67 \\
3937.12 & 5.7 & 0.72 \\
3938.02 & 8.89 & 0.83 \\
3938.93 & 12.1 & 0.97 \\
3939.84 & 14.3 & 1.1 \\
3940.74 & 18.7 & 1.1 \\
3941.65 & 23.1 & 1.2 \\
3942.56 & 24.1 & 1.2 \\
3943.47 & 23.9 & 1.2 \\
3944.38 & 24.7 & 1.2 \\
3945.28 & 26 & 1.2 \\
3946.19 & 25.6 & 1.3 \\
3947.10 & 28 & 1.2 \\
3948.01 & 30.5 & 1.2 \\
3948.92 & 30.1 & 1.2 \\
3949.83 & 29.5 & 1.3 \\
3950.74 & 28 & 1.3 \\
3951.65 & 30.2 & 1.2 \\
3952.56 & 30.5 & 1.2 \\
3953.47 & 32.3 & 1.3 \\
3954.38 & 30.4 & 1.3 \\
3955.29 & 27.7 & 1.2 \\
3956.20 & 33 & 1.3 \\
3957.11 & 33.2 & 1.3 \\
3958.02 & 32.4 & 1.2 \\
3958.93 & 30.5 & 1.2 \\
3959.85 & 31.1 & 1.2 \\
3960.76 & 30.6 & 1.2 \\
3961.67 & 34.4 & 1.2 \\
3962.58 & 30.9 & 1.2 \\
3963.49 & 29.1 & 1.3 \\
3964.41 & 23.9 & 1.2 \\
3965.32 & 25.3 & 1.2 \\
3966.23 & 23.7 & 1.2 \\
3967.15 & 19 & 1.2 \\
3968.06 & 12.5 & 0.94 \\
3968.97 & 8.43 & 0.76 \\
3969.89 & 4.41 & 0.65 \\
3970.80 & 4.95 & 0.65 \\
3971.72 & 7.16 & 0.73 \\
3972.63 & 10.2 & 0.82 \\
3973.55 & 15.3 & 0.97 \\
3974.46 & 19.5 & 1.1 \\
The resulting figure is 7.16 angstrom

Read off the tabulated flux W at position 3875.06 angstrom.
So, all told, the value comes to 25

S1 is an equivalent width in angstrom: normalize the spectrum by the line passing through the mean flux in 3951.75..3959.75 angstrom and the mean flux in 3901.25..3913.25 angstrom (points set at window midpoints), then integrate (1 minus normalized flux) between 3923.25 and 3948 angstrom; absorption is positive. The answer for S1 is 9.32 angstrom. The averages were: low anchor 30.2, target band 19.2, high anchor 31.2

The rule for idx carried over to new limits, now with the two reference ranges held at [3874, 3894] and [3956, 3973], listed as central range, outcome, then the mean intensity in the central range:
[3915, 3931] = -1.5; 27.9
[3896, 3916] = -2.7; 30.4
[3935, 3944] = 3.7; 14.2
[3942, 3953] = -1.9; 27.5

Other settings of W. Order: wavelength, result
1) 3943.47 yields 23.9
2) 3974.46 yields 19.5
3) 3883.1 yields 35.7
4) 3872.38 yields 35.3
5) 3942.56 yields 24.1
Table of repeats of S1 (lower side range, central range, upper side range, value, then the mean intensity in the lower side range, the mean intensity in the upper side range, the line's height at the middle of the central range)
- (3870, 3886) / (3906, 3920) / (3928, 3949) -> -4.5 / 31.2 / 17.6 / 23.3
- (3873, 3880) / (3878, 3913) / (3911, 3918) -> 1.7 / 29.4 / 32.2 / 30.8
